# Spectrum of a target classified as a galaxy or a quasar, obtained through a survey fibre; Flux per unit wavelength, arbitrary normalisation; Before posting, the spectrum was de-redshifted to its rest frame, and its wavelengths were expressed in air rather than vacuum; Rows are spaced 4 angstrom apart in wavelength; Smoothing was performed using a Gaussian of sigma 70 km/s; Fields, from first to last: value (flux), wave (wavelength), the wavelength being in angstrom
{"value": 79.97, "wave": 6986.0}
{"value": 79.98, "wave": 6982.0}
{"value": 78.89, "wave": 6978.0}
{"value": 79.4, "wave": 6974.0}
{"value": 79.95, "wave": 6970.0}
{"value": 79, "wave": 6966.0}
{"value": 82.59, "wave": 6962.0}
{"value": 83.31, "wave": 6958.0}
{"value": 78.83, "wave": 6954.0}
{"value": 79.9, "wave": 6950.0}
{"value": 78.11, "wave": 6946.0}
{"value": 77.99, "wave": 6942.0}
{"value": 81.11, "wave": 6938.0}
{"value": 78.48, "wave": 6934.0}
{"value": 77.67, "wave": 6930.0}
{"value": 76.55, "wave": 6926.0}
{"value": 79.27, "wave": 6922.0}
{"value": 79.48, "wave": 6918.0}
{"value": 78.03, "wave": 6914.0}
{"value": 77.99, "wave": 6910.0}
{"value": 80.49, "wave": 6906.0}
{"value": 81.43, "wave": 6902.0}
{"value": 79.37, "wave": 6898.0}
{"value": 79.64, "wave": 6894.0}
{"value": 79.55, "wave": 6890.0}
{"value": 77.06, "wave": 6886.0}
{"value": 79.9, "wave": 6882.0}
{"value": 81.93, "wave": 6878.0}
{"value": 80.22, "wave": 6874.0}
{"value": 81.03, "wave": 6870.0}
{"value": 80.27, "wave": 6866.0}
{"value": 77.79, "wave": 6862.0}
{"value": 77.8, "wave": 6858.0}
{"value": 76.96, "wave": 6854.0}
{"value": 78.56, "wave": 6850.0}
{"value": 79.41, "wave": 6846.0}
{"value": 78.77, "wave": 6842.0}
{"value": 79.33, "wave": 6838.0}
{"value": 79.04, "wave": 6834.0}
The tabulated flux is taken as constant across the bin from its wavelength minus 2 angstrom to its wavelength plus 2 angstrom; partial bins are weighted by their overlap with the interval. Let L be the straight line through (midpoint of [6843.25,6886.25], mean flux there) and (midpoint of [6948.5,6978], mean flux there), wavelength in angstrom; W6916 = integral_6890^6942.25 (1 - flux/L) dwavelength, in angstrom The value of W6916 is 0.5 angstrom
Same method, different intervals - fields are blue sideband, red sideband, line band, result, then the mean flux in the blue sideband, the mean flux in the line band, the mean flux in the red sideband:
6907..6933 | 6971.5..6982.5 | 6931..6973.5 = -0.52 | 78.3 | 79.9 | 79.4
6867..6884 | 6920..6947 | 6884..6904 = 0.15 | 80.7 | 79.4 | 78.5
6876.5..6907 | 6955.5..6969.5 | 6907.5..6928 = 0.53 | 79.9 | 78.3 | 81.4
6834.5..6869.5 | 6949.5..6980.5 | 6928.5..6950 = 0.29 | 78.7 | 78.8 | 80.2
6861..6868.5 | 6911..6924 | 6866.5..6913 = -0.44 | 79.3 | 79.8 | 78.9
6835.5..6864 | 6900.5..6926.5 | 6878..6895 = -0.11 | 78.4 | 79.3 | 79.1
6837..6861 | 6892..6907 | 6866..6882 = -0.31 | 78.4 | 80.8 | 80.2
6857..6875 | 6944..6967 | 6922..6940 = 0.35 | 79.5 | 78.5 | 80.3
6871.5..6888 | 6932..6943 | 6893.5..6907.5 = -0.12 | 79.8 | 80.3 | 79.3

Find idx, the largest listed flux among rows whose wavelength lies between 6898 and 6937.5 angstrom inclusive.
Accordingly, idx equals 81.43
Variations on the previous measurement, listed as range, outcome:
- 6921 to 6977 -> 83.31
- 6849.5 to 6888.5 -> 81.93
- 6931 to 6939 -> 81.11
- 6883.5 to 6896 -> 79.64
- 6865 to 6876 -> 81.03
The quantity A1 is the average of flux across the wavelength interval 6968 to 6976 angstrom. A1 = 79.7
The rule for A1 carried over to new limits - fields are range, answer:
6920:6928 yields 77.9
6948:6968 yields 80.7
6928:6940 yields 79.1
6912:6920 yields 78.8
